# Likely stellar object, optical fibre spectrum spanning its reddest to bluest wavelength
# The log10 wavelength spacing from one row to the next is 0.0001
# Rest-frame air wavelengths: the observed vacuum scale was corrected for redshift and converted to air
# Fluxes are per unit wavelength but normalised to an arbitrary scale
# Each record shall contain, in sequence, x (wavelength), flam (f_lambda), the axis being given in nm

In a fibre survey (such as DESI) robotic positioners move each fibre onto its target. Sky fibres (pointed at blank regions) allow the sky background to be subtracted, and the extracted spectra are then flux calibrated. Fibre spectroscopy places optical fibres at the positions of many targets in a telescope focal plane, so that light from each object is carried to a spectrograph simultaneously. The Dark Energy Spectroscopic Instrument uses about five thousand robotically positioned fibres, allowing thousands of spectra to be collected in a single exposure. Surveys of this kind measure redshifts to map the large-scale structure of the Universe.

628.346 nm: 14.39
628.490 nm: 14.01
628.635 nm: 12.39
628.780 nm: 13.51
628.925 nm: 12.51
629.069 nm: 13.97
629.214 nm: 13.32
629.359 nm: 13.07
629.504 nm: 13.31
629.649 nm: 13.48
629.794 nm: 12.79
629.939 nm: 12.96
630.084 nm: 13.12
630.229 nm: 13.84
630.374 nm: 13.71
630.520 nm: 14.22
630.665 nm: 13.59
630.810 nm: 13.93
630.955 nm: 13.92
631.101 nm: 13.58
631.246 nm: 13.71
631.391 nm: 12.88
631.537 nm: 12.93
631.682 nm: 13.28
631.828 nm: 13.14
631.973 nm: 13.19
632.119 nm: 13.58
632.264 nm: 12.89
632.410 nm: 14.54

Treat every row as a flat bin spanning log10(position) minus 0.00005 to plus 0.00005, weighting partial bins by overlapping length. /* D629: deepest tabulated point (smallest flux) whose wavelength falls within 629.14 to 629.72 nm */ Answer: 13.07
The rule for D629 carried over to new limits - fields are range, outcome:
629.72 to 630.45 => 12.79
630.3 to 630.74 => 13.59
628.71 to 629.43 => 12.51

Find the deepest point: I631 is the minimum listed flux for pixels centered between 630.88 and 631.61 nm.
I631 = 12.88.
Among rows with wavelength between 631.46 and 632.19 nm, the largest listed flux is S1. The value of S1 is 13.58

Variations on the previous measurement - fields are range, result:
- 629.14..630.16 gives 13.48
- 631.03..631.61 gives 13.71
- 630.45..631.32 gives 14.22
